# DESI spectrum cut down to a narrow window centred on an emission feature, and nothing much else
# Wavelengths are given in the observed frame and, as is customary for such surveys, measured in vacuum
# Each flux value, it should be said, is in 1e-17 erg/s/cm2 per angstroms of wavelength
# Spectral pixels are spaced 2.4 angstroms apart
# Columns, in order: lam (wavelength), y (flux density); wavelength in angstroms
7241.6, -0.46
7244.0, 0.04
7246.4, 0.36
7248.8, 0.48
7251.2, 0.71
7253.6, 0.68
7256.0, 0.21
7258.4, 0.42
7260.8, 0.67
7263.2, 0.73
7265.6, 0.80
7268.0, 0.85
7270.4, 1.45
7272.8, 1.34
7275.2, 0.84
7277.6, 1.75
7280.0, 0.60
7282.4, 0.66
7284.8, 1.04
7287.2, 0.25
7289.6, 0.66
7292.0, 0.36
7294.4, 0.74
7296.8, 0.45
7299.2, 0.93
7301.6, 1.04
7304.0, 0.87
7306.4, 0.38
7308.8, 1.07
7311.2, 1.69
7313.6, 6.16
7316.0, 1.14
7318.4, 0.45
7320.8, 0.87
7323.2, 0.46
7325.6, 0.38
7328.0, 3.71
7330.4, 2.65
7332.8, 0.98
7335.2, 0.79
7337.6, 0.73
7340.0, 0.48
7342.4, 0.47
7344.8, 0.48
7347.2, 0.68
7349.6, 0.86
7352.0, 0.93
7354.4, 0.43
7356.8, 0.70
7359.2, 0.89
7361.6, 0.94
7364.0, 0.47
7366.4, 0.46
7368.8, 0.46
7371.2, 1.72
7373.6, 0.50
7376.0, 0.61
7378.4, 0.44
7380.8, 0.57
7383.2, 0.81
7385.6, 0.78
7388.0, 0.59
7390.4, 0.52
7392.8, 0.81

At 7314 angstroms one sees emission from [S II]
